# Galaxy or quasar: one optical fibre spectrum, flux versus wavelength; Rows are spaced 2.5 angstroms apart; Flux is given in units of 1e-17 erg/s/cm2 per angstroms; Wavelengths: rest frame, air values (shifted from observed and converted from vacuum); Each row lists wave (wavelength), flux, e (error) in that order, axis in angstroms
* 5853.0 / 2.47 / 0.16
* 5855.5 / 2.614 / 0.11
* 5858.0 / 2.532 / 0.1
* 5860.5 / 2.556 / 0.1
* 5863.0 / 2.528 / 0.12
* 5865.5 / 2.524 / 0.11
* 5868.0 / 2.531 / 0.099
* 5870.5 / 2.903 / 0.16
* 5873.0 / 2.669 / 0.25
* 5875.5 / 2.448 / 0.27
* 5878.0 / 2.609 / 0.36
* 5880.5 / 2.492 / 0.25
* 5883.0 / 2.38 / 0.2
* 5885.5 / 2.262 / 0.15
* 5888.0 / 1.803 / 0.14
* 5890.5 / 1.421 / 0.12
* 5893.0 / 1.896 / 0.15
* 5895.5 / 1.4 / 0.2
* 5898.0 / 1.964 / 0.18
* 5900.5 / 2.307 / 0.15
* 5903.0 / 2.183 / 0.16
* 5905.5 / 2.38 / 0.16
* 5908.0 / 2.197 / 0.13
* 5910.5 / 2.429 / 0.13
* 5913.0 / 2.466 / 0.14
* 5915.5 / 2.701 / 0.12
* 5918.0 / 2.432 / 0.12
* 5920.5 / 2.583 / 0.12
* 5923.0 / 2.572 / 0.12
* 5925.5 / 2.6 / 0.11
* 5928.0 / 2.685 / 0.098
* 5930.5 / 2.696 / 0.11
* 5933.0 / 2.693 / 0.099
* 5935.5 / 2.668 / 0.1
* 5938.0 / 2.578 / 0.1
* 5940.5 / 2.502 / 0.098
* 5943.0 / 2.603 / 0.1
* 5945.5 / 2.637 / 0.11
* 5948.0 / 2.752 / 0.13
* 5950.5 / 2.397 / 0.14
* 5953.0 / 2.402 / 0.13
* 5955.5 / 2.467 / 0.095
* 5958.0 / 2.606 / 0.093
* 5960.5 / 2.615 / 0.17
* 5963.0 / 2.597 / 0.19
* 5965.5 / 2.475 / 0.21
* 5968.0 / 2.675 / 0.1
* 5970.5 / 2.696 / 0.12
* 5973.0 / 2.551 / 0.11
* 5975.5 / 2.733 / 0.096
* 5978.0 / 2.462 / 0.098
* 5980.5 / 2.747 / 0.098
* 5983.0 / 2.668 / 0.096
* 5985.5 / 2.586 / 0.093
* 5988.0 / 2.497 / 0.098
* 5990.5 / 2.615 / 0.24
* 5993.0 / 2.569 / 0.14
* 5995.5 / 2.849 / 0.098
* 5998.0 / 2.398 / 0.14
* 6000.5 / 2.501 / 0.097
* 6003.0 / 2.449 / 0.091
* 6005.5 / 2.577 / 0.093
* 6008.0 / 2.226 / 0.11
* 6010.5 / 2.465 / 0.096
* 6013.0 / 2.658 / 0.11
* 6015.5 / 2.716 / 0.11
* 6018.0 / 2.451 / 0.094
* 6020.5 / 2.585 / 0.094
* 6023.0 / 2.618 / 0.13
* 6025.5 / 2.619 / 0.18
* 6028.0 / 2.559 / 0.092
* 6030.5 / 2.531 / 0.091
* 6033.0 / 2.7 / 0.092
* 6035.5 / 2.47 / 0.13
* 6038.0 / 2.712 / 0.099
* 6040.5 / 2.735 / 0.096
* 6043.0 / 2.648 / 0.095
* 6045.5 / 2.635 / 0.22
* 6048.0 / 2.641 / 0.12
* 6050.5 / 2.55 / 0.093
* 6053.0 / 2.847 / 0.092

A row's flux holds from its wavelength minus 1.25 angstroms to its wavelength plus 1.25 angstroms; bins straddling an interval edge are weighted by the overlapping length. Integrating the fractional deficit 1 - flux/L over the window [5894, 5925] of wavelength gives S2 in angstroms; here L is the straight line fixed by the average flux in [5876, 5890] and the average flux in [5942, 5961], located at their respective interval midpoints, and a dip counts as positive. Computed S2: 1.0 angstroms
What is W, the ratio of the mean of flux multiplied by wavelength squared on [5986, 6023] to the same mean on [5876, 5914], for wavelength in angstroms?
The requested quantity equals 1.23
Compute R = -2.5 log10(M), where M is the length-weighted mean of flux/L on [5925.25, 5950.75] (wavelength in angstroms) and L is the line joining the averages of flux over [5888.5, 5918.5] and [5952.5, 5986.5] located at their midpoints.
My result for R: -0.111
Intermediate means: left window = 2.13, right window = 2.6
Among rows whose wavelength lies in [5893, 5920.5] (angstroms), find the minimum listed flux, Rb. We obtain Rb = 1.4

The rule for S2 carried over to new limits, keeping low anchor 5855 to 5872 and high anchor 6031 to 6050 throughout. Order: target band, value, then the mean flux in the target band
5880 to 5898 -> 4.67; 1.93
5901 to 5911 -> 1.23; 2.29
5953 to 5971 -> 0.34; 2.57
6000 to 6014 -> 0.84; 2.47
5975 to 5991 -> 0.10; 2.61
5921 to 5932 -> -0.09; 2.64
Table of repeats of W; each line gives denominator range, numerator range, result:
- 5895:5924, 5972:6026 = 1.14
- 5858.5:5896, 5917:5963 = 1.14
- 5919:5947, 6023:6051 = 1.04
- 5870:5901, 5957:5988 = 1.24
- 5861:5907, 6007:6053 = 1.20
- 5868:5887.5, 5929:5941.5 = 1.07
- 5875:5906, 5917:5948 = 1.26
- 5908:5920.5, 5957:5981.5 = 1.07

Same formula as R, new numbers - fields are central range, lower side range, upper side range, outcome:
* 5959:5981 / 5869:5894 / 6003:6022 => -0.07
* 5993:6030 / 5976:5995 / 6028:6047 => 0.03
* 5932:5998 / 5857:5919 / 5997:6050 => -0.06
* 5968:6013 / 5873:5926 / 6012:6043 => -0.02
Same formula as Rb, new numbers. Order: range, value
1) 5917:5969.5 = 2.397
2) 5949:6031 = 2.226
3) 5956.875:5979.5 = 2.462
